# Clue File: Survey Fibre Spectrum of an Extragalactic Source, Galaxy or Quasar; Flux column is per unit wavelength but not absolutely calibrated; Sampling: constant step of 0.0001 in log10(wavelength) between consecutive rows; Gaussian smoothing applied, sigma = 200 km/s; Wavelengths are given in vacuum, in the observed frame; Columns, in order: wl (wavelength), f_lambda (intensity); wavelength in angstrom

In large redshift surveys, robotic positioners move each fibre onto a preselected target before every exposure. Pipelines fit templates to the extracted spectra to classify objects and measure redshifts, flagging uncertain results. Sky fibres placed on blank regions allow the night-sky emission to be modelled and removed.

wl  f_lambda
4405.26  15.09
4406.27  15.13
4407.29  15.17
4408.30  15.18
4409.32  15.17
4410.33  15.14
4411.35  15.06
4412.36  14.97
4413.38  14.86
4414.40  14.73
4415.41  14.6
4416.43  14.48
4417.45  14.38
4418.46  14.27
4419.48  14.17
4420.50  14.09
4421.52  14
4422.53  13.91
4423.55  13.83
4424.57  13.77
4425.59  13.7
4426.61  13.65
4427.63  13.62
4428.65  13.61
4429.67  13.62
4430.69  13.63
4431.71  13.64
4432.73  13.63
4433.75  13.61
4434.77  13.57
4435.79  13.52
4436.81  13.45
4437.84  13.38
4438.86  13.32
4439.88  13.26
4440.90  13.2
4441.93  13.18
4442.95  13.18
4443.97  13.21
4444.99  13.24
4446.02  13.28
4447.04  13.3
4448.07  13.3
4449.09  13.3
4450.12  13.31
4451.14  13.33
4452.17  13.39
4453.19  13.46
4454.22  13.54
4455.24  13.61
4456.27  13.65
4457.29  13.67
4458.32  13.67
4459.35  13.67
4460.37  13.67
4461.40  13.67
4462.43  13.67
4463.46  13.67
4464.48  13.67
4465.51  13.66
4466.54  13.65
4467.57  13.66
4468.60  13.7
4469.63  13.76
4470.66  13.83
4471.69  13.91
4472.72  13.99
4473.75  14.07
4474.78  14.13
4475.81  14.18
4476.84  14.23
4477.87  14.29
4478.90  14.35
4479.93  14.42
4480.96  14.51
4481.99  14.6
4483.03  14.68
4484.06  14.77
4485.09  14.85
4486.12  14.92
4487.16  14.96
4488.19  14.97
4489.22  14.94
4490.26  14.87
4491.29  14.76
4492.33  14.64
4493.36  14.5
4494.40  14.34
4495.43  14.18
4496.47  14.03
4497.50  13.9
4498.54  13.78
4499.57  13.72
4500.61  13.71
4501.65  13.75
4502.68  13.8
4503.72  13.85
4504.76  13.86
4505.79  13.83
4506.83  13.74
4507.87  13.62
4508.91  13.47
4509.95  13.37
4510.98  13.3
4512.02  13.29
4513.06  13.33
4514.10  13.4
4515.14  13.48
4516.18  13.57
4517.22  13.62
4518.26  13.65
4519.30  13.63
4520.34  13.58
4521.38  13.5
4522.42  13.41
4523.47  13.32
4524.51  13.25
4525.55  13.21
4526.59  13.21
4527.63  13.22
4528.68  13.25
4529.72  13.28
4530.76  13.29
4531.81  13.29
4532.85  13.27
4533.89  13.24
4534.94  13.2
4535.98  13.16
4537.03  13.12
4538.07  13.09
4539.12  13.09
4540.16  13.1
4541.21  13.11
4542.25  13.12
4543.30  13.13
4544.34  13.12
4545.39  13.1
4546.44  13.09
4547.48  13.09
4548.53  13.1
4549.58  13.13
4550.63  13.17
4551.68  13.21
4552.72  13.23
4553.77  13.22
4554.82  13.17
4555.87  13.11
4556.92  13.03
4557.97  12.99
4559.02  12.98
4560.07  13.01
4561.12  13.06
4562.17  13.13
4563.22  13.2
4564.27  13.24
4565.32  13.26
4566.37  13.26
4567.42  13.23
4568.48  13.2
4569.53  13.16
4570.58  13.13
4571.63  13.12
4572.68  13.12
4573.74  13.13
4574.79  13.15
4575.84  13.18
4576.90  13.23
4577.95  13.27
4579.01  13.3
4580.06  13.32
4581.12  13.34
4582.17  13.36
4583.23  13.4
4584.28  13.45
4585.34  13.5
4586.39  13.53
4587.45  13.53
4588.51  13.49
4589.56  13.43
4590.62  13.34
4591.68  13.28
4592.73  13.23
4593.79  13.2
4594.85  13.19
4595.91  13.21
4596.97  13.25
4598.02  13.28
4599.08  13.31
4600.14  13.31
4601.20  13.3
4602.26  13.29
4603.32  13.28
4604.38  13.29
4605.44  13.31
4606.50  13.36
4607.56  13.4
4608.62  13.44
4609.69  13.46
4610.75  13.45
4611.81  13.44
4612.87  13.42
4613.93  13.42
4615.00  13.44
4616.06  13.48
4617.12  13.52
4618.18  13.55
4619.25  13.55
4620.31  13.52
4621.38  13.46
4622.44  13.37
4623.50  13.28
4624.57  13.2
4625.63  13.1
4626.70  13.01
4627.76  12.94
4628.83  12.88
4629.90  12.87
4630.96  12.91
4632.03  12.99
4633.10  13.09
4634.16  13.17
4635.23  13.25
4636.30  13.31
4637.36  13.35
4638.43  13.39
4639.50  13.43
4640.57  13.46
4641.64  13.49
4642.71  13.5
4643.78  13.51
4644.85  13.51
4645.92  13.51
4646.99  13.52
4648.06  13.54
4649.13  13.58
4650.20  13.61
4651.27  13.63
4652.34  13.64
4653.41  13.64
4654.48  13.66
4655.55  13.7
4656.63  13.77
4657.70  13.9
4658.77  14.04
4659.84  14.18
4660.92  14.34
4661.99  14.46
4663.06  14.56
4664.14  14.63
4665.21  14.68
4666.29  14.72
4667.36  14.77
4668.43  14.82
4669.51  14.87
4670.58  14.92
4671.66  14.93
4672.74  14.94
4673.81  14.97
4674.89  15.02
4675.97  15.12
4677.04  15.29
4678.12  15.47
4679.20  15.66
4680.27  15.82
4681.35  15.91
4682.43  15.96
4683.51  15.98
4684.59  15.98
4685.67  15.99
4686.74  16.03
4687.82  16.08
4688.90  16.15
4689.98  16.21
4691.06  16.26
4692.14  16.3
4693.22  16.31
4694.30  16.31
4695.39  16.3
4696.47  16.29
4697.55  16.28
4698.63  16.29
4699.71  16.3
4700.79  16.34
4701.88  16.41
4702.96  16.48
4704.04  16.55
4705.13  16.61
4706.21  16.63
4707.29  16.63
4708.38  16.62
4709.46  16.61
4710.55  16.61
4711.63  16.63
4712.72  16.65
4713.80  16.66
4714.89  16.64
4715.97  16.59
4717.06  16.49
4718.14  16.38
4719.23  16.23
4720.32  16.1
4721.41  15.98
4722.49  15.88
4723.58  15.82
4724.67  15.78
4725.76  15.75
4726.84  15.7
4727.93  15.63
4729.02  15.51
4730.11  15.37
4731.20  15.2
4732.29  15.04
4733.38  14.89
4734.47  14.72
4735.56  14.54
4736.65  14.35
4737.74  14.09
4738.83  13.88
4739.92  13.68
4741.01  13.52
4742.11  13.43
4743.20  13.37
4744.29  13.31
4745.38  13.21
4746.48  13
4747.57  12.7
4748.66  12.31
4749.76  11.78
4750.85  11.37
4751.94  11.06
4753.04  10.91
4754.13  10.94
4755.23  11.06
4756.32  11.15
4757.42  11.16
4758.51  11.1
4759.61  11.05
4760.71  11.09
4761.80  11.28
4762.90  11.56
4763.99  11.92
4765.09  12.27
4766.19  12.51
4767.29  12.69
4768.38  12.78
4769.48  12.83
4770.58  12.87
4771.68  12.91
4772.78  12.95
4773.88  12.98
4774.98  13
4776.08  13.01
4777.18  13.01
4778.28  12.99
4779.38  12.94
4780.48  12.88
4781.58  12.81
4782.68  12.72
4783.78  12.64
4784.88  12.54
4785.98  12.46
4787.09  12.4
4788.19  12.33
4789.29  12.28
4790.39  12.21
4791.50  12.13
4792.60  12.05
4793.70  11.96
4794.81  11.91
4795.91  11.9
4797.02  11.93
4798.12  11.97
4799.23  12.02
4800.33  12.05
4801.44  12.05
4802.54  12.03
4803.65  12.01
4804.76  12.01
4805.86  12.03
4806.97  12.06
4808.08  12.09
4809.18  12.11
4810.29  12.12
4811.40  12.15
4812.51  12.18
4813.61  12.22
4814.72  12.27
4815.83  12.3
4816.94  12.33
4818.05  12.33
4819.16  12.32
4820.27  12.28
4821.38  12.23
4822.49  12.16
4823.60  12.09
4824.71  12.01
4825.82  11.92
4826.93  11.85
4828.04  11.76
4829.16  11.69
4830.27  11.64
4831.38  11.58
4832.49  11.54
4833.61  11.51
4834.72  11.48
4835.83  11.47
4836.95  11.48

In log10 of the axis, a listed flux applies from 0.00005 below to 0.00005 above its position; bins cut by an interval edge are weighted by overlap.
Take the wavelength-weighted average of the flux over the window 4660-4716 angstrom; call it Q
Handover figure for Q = 15.8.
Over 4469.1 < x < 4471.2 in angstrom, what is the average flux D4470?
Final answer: 13.8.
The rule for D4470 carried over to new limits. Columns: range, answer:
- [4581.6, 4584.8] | 13.4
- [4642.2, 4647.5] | 13.5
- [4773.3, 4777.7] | 13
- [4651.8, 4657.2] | 13.7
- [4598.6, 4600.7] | 13.3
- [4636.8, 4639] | 13.4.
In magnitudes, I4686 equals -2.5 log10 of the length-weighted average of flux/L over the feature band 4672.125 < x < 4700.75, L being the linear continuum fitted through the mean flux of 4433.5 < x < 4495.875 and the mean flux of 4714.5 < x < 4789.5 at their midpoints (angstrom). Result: -0.18 mag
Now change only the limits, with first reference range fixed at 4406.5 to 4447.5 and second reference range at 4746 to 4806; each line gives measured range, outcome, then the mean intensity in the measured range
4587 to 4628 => -0.03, 13.3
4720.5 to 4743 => -0.20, 14.9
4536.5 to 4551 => 0.02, 13.1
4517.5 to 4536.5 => 0.01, 13.3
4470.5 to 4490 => -0.06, 14.5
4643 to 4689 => -0.15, 14.7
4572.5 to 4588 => -0.01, 13.3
